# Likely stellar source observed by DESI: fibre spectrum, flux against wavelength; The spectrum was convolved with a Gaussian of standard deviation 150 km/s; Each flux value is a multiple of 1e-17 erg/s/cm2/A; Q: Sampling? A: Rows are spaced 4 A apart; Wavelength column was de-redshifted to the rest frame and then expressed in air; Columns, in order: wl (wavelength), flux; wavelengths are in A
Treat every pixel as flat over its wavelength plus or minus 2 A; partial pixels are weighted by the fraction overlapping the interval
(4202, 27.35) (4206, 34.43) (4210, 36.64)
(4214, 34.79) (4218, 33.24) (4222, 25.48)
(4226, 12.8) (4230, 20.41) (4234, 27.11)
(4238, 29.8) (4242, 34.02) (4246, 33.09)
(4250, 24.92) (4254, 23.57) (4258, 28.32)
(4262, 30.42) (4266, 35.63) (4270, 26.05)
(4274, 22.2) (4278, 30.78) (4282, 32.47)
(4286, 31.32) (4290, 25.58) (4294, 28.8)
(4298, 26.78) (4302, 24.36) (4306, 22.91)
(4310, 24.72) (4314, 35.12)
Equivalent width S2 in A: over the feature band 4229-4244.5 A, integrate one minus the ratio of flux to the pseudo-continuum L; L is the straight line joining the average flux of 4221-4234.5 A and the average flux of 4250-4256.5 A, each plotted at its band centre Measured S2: -4.61 A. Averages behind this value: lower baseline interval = 20.5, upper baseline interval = 24.4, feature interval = 28.5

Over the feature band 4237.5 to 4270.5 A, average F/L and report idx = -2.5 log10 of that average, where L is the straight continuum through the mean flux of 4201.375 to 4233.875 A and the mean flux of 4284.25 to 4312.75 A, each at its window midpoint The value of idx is -0.087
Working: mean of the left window 28.1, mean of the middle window 29.7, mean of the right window 26.5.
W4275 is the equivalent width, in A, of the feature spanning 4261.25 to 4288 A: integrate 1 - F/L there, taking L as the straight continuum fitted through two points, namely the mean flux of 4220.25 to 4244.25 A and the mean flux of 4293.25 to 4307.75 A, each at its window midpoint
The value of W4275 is -4.8 A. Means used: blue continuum 25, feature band 29.8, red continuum 25.5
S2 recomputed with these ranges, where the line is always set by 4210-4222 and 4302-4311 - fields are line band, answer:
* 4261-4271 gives -1.2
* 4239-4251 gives -0.4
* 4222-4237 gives 4.8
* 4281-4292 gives -1.5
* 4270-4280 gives 0.2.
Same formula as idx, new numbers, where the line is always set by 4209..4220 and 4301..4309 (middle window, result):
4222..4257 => 0.22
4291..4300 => -0.11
